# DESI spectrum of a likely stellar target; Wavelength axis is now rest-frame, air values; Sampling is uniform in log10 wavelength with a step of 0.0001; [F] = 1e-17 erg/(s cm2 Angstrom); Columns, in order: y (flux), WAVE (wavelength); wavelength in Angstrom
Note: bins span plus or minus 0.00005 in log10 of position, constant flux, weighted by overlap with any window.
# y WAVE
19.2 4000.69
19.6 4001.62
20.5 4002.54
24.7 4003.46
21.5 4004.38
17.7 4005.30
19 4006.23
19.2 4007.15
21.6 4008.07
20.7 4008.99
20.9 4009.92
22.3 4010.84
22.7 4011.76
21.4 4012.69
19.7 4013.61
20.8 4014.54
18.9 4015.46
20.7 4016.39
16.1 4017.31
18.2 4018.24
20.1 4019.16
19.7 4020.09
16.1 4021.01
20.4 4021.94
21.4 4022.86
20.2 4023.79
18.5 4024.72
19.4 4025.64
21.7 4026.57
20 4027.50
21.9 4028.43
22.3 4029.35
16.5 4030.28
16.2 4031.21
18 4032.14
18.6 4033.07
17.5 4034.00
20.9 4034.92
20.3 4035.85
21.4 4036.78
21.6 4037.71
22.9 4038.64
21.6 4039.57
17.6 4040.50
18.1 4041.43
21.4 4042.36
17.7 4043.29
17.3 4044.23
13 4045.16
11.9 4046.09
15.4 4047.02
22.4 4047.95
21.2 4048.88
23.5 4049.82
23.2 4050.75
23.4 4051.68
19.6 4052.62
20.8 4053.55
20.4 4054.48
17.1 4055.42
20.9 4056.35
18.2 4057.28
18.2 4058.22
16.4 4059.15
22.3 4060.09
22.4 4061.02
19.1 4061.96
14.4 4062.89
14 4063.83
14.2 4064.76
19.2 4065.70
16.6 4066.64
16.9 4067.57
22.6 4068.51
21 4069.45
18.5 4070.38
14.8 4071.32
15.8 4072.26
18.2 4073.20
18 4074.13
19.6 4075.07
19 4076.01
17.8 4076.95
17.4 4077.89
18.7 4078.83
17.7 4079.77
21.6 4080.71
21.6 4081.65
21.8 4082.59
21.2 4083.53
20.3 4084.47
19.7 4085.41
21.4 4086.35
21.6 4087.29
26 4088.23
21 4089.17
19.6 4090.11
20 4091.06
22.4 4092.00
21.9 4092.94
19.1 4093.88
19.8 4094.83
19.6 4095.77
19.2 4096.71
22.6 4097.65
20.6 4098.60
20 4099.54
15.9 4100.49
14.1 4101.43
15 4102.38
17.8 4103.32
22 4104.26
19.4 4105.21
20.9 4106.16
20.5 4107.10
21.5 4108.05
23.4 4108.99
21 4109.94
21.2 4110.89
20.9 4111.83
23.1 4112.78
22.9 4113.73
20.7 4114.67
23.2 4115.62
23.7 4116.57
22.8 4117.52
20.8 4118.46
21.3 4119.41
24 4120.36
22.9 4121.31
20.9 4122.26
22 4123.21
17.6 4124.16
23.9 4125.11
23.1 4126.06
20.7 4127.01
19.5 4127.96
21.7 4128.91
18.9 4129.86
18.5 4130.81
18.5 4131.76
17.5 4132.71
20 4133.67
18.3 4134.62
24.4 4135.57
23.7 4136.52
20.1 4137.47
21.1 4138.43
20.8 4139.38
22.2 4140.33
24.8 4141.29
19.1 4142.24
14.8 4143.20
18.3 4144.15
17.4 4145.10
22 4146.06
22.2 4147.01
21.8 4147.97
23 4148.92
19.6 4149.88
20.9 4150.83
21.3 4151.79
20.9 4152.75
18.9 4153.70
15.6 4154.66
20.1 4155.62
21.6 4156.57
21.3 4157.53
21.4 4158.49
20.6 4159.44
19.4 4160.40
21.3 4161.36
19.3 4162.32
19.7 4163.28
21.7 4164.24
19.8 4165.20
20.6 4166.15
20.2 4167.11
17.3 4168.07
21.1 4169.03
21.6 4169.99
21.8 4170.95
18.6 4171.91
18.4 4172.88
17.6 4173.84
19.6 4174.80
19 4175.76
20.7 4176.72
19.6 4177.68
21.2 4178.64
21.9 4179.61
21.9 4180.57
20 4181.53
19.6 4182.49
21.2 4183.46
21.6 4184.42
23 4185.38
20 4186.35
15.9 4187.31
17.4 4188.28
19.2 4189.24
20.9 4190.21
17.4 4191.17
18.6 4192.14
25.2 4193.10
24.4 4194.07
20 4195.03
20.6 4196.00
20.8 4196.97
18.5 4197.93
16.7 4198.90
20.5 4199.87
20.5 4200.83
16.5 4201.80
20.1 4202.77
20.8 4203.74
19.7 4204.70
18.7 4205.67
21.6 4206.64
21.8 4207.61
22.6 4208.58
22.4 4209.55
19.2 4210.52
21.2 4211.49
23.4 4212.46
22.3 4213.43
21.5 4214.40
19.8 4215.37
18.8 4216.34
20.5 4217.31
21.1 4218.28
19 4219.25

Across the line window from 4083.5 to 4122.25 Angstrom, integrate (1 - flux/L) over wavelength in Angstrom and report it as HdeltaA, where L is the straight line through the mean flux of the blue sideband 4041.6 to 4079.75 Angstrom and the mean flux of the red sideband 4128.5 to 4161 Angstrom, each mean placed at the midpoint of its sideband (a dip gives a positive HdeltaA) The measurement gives -2.8 Angstrom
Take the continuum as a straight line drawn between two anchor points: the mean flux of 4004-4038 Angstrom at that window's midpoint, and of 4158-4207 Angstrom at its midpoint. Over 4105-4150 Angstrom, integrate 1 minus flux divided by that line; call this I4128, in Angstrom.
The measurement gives -2.4 Angstrom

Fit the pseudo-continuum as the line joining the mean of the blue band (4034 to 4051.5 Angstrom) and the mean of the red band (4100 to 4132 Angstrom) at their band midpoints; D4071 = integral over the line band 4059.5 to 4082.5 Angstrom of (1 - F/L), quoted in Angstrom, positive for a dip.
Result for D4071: 1.80 Angstrom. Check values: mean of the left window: 19.5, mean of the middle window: 18.4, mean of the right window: 20.7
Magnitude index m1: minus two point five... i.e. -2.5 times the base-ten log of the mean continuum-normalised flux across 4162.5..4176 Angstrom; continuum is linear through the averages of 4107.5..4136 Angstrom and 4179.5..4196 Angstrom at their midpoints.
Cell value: 0.05 mag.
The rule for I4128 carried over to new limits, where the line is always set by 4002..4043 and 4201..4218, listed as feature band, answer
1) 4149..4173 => 0.3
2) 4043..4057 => 0.6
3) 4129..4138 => 0.1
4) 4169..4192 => 0.7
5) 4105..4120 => -1.1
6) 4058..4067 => 1.1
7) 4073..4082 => 0.6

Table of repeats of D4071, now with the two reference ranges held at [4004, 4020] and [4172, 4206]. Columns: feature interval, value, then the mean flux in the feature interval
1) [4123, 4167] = -1.02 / 20.4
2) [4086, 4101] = -0.48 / 20.6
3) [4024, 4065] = 1.72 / 19.2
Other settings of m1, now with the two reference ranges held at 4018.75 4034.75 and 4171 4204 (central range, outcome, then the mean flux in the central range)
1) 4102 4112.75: -0.046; 20.5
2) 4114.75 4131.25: -0.094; 21.5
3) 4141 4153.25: -0.033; 20.4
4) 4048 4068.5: 0.010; 19.3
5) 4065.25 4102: 0.001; 19.5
